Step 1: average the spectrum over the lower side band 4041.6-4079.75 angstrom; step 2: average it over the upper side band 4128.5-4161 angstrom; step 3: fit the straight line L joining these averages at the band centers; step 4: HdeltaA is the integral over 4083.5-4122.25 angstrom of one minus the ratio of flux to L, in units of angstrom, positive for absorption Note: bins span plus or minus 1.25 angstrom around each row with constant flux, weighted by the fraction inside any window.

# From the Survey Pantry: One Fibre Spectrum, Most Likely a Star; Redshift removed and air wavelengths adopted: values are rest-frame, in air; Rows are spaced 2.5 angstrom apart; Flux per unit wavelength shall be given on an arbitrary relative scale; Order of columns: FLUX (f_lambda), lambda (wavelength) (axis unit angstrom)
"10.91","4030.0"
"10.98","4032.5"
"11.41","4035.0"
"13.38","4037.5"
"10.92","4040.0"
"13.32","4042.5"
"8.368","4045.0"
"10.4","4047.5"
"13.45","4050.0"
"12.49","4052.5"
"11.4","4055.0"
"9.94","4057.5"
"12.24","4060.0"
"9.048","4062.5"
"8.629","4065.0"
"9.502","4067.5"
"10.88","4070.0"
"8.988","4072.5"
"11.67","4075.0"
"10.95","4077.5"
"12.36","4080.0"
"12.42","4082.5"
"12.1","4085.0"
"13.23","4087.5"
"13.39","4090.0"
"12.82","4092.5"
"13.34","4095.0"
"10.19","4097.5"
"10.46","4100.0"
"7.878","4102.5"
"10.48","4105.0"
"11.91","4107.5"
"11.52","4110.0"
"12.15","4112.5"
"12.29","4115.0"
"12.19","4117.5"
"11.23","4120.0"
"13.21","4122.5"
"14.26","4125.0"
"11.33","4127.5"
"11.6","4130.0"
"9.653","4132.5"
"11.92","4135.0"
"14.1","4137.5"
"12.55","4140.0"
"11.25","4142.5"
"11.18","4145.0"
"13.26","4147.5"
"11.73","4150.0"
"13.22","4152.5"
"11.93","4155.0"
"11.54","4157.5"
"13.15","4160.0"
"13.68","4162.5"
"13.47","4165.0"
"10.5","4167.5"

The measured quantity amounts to -1.0 angstrom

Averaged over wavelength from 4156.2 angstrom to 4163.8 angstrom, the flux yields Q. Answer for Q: 12.8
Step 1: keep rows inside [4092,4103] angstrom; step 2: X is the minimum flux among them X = 7.878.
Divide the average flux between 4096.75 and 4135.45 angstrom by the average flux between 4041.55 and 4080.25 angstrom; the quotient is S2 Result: 1.1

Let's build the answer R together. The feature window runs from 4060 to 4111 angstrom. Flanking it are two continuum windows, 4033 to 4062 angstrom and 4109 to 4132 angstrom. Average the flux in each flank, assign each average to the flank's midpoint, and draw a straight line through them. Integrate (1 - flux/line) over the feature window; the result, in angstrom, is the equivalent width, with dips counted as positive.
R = 3.1 angstrom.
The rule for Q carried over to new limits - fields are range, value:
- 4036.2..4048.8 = 11.3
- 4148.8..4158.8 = 12.1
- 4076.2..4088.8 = 12.2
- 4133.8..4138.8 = 13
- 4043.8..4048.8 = 9.43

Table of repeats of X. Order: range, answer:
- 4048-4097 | 8.629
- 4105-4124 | 10.48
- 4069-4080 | 8.988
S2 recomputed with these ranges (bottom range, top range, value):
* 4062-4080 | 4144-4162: 1.22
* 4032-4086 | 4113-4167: 1.10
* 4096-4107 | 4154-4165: 1.27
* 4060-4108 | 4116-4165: 1.11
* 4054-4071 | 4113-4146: 1.18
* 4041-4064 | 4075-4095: 1.12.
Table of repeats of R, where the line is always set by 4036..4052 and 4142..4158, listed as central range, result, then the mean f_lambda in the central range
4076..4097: -1.14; 12.5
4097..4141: 1.23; 11.6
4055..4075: 2.82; 10.1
